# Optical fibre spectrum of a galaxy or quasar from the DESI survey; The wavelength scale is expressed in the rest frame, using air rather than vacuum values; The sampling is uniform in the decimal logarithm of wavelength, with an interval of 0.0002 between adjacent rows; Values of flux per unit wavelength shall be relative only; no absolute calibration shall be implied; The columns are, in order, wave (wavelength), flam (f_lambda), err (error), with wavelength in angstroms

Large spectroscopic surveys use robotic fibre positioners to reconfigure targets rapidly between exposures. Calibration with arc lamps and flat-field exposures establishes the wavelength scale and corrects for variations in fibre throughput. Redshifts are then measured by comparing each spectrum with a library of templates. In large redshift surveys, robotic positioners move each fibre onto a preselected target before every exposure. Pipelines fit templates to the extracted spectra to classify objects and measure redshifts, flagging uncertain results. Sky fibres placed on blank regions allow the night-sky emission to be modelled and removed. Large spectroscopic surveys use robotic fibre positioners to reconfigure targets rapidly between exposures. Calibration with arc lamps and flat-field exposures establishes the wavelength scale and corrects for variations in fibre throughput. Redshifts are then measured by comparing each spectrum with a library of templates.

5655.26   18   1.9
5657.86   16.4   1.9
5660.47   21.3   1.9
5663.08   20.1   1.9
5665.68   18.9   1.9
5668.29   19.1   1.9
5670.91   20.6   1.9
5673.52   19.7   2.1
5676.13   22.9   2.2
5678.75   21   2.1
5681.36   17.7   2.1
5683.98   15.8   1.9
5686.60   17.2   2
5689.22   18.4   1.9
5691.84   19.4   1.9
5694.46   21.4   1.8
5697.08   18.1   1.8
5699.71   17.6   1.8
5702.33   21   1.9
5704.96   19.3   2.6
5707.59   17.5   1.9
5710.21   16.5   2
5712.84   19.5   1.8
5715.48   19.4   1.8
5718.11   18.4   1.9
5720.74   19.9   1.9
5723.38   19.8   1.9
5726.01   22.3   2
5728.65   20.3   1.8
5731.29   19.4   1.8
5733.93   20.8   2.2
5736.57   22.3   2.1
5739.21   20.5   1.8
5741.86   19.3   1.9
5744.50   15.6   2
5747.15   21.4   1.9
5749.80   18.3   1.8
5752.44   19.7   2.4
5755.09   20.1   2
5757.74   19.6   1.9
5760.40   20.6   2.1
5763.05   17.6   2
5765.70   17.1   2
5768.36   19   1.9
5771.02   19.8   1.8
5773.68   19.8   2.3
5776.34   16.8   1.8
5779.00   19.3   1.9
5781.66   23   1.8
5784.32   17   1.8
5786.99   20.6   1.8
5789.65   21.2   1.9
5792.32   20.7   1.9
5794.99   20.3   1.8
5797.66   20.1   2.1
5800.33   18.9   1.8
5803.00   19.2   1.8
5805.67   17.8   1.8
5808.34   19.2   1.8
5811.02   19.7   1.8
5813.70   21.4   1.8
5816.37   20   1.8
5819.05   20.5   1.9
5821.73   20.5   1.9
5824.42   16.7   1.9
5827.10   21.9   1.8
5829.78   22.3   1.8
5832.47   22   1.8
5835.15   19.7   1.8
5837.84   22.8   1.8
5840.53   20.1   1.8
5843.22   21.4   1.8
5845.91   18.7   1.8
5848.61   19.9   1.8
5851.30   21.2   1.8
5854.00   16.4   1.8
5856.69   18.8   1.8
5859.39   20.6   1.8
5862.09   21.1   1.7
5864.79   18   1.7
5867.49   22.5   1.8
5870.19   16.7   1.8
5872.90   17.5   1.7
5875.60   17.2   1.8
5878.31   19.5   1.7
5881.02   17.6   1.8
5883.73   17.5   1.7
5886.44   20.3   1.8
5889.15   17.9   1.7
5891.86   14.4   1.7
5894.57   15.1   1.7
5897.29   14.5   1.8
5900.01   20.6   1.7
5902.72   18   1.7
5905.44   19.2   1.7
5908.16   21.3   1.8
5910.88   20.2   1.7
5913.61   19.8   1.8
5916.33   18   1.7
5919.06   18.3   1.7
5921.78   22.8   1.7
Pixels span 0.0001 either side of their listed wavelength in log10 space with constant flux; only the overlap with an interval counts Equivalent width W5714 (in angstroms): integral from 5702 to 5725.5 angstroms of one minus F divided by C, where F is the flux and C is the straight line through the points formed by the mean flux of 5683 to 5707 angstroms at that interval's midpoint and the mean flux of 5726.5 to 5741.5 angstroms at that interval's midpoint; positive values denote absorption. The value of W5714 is 0.7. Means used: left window 18.7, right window 20.7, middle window 19.1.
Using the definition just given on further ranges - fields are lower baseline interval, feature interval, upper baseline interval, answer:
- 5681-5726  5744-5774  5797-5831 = 0.3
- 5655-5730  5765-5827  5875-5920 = -2.8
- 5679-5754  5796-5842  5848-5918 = -3.3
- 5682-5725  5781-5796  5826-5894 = -1.0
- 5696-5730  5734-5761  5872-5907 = -1.2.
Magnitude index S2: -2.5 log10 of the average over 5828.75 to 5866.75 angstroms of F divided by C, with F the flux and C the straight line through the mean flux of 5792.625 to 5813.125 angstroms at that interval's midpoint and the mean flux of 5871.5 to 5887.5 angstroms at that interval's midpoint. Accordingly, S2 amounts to -0.08 mag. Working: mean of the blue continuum 19.5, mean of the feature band 20.2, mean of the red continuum 18.2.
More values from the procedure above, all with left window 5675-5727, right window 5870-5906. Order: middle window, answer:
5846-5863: -0.10 mag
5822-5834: -0.15 mag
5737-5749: -0.03 mag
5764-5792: -0.05 mag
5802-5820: -0.08 mag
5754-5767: -0.02 mag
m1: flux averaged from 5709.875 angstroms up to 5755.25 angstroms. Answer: 19.7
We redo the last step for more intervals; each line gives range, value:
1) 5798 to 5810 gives 18.9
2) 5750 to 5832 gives 19.7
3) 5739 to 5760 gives 19.3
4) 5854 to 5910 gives 18.4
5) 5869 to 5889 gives 18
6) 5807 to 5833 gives 20.4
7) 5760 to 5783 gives 19.2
